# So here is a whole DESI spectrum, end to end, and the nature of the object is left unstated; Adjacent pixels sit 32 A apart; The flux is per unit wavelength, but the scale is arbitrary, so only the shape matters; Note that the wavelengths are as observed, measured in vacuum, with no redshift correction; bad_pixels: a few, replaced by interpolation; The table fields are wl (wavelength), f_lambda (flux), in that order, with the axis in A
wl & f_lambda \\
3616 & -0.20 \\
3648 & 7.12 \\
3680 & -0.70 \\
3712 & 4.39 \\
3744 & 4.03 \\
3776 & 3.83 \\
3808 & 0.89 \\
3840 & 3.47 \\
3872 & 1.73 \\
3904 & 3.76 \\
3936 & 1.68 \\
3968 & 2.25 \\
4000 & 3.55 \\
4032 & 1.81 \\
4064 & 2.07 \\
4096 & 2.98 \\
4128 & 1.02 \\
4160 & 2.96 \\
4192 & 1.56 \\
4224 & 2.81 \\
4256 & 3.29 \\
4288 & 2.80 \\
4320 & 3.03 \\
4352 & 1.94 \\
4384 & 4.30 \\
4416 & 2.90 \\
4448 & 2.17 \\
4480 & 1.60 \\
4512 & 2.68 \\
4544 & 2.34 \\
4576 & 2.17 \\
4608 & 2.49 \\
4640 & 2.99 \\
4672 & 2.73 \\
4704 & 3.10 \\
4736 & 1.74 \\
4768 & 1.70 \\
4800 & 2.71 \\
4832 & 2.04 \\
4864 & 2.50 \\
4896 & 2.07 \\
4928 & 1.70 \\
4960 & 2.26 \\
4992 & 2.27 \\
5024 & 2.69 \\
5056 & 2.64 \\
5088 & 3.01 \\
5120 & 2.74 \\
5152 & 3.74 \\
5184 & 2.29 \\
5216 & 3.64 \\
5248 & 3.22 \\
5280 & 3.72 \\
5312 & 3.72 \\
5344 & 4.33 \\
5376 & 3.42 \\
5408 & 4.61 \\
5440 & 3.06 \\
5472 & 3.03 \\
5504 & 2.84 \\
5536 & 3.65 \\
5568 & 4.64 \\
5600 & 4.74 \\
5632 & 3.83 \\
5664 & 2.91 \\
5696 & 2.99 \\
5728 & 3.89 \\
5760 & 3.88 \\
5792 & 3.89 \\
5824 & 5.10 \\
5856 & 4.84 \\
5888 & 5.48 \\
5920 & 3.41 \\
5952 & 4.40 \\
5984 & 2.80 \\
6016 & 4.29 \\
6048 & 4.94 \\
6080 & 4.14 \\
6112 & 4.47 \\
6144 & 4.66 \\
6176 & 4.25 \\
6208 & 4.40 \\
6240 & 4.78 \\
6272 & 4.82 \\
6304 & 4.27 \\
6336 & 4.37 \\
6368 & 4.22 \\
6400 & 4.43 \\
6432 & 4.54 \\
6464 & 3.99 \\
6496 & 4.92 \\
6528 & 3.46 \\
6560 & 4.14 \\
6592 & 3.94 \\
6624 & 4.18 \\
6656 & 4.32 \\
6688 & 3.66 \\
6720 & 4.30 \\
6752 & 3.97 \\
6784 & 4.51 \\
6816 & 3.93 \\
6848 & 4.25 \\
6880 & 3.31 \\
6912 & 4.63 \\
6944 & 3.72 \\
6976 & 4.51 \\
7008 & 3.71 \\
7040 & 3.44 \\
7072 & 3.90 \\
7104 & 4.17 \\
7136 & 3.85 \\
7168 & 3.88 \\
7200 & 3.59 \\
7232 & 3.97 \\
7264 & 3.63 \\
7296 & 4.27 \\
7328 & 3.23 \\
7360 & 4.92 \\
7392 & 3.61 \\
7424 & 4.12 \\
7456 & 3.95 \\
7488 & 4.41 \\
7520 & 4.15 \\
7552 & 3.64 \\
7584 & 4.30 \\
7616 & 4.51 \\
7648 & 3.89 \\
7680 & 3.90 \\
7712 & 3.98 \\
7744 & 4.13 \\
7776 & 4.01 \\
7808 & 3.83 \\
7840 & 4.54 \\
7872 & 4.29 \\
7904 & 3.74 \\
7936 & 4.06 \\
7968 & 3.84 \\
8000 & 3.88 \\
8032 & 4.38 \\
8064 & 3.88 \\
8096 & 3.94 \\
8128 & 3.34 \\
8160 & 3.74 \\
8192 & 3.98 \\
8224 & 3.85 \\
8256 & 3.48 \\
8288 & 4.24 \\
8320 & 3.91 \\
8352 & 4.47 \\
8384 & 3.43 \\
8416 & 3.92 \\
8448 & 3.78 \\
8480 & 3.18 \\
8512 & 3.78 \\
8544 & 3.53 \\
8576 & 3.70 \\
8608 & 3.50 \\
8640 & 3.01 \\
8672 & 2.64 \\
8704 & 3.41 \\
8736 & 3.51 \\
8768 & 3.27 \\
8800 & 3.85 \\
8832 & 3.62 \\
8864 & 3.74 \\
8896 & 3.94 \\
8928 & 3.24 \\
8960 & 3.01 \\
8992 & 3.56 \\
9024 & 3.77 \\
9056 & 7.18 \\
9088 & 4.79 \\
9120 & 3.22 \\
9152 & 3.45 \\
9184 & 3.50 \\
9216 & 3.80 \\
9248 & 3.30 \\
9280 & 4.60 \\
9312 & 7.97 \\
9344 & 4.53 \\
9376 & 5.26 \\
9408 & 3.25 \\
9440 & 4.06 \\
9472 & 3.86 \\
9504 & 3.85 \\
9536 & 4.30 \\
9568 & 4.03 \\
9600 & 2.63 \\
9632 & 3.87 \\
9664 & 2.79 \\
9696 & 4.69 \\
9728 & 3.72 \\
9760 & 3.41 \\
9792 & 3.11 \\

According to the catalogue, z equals 0.380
